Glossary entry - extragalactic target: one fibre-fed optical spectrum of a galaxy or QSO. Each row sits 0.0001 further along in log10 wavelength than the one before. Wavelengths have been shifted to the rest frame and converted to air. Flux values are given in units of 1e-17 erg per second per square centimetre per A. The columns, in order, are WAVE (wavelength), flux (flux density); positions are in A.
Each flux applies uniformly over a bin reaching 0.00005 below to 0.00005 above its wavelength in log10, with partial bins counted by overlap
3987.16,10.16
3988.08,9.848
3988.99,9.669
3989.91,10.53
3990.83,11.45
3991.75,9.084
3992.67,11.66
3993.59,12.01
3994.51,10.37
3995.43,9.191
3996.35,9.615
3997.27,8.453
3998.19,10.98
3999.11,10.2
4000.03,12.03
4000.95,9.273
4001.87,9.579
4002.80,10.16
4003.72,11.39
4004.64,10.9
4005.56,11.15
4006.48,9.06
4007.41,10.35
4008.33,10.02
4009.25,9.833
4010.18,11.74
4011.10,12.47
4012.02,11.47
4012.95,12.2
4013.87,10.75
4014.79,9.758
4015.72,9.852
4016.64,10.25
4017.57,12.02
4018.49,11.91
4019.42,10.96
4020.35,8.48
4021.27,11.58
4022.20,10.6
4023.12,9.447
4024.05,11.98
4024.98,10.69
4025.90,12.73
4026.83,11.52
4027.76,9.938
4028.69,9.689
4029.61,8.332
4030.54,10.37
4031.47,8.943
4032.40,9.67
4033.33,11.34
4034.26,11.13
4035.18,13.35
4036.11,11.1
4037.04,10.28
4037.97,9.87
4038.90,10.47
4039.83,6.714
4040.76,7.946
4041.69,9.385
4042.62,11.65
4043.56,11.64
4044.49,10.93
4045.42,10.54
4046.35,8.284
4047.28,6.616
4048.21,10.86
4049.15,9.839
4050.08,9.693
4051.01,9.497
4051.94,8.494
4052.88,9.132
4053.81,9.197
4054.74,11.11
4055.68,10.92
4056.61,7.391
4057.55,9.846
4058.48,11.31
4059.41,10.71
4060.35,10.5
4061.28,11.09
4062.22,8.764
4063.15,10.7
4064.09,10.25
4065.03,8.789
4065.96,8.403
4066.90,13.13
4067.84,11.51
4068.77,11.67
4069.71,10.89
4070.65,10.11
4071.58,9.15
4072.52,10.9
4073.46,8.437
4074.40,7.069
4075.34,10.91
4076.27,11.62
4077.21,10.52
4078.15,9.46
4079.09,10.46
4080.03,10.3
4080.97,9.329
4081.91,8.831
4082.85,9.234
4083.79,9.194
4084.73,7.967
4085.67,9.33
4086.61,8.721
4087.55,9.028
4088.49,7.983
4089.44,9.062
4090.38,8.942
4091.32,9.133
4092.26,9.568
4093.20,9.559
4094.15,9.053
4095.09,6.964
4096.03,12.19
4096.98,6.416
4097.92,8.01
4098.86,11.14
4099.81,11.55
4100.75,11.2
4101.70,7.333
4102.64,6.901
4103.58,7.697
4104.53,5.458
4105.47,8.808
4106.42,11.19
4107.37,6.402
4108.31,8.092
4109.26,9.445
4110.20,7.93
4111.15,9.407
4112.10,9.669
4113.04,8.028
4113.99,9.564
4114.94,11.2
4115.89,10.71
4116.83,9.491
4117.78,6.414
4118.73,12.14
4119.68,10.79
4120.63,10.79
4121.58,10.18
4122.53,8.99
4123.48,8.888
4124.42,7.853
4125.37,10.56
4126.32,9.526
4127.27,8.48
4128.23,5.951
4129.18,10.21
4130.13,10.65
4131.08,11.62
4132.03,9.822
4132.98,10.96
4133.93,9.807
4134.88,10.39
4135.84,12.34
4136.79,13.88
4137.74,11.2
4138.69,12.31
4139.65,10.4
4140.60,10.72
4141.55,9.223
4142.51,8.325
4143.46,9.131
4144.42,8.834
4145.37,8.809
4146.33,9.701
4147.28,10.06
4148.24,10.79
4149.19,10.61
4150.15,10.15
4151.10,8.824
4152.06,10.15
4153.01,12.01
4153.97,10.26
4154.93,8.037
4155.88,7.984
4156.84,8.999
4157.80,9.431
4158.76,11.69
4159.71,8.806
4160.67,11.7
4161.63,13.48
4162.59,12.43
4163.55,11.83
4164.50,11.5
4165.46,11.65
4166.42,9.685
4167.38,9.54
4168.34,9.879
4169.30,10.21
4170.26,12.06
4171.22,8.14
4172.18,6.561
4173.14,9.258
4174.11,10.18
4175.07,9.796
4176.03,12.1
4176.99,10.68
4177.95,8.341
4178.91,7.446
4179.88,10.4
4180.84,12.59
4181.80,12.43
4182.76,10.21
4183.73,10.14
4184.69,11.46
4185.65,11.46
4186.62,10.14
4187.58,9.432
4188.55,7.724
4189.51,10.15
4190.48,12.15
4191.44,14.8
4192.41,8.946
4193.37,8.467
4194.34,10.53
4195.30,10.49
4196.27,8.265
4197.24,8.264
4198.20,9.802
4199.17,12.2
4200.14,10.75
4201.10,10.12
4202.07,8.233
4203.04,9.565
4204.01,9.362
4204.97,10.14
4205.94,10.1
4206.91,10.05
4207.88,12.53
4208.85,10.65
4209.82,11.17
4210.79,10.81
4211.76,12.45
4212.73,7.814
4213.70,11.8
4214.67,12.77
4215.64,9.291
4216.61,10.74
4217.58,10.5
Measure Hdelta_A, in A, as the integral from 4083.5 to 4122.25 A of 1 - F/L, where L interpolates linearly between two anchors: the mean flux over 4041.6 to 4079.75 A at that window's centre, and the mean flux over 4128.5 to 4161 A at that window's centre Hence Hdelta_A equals 3.9 A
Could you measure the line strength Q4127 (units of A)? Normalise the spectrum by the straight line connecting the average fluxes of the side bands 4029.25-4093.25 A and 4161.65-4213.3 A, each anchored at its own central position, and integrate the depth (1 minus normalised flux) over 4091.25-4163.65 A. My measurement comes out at 2.7 A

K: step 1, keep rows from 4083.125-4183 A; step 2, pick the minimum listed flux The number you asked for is 5.458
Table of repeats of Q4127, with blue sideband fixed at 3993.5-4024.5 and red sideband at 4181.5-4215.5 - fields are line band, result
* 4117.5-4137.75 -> 0.8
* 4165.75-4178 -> 0.7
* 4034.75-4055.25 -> 1.4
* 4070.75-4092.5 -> 2.4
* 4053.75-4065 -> 0.4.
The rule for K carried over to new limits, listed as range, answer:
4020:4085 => 6.616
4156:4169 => 8.806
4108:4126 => 6.414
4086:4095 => 7.983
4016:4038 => 8.332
